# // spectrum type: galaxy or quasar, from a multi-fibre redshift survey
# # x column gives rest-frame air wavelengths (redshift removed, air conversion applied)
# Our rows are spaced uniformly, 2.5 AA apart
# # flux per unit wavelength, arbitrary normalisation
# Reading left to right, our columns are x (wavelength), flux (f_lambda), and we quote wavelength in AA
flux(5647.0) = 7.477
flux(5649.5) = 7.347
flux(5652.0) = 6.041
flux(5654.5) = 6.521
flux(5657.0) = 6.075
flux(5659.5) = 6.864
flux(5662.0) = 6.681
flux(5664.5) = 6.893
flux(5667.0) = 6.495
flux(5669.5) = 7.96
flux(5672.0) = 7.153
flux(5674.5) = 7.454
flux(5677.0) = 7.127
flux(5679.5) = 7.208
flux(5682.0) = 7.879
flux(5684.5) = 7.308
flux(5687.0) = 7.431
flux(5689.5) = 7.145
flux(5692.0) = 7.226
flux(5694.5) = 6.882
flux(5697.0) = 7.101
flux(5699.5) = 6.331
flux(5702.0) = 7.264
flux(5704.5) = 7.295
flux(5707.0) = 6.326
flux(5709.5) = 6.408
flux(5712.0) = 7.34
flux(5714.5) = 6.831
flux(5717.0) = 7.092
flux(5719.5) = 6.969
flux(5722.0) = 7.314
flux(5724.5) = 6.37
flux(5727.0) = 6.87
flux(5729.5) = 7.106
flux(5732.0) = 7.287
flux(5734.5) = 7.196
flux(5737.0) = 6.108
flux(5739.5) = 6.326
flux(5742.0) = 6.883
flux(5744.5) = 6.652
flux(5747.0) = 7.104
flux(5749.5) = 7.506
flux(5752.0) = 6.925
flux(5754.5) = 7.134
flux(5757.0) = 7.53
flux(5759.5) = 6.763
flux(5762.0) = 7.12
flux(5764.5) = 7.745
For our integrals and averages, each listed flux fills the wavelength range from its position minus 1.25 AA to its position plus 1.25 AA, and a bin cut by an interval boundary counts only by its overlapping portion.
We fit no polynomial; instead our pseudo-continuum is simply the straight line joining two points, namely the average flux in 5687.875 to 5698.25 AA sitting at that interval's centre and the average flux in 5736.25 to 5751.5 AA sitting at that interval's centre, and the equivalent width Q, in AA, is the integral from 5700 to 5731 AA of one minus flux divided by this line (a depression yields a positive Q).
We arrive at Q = 0.2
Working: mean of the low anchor 7.1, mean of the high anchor 6.79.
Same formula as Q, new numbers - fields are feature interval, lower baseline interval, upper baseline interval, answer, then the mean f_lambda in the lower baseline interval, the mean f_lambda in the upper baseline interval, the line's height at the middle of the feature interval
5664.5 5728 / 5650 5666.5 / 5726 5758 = -3.1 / 6.55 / 6.97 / 6.74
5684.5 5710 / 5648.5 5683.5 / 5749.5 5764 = 0.2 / 6.98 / 7.16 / 7.04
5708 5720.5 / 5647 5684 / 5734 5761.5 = 0.1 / 7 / 6.92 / 6.95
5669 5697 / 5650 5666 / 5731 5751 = -2.8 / 6.55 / 6.88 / 6.65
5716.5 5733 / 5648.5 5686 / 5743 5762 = 0.2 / 7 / 7.09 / 7.06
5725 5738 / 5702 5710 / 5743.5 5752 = 0.1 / 6.79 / 7.08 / 6.97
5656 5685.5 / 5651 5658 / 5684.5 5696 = -1.9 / 6.22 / 7.18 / 6.66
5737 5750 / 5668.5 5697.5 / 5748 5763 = 0.7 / 7.32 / 7.16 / 7.19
